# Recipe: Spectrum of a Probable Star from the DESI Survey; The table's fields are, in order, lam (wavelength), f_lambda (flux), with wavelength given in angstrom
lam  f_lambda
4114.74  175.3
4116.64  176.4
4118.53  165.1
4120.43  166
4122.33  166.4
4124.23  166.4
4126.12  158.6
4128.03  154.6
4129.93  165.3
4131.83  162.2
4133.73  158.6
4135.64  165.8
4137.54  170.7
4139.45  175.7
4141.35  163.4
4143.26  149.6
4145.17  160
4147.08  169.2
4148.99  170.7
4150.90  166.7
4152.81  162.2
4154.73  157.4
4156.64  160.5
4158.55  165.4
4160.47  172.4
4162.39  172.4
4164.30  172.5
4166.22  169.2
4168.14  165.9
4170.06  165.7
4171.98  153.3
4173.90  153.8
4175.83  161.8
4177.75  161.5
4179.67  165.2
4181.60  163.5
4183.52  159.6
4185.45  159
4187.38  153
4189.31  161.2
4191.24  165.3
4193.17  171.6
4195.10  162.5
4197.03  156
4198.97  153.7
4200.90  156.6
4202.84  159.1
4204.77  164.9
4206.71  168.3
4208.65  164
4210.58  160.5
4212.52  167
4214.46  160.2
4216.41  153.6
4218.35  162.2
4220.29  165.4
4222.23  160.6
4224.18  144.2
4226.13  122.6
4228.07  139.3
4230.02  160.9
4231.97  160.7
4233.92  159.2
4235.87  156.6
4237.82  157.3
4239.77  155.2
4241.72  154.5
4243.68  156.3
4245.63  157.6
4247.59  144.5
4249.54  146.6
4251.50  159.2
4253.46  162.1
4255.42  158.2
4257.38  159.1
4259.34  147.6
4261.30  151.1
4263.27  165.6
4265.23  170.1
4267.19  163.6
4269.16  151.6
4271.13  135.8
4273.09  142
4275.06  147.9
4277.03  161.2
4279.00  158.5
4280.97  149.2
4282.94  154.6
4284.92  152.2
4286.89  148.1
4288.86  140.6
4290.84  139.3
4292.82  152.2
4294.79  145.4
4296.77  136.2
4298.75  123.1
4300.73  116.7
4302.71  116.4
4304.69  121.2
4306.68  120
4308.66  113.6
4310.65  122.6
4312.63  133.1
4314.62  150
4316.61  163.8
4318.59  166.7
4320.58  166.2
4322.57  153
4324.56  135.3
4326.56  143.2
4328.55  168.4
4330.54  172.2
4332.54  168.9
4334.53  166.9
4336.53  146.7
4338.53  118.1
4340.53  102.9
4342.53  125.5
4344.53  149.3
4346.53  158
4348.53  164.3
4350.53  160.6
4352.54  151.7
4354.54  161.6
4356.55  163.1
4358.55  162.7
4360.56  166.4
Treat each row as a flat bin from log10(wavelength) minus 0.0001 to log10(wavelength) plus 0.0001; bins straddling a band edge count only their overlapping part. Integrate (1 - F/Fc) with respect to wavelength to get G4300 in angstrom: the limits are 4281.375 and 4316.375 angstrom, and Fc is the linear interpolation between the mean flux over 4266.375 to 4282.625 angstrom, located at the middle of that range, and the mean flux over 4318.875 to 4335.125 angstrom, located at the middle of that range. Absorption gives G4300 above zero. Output 4.4 angstrom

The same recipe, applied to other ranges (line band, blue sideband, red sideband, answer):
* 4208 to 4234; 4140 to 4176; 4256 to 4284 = 0.5 angstrom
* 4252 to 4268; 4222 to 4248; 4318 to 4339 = -0.7 angstrom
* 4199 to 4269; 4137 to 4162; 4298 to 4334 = -1.6 angstrom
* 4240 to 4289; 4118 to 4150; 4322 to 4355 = 0.3 angstrom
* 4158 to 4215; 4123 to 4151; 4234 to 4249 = -1.2 angstrom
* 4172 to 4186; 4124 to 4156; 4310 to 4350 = 0.0 angstrom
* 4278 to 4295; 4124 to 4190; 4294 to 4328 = -0.9 angstrom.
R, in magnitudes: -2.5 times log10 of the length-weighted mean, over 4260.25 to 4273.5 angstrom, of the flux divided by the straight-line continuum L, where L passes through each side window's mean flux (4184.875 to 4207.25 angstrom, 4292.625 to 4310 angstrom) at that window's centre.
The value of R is -0.13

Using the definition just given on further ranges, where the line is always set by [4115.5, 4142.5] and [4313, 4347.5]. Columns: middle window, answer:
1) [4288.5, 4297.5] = 0.07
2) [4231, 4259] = 0.00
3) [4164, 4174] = -0.01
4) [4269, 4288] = 0.03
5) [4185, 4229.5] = 0.01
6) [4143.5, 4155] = 0.00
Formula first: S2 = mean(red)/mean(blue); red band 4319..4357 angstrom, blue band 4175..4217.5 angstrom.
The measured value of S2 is 0.94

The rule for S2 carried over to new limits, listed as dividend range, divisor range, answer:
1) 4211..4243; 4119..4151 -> 0.95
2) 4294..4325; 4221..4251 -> 0.90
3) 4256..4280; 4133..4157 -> 0.94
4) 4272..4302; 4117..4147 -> 0.88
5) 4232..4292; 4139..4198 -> 0.94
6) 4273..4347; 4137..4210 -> 0.88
